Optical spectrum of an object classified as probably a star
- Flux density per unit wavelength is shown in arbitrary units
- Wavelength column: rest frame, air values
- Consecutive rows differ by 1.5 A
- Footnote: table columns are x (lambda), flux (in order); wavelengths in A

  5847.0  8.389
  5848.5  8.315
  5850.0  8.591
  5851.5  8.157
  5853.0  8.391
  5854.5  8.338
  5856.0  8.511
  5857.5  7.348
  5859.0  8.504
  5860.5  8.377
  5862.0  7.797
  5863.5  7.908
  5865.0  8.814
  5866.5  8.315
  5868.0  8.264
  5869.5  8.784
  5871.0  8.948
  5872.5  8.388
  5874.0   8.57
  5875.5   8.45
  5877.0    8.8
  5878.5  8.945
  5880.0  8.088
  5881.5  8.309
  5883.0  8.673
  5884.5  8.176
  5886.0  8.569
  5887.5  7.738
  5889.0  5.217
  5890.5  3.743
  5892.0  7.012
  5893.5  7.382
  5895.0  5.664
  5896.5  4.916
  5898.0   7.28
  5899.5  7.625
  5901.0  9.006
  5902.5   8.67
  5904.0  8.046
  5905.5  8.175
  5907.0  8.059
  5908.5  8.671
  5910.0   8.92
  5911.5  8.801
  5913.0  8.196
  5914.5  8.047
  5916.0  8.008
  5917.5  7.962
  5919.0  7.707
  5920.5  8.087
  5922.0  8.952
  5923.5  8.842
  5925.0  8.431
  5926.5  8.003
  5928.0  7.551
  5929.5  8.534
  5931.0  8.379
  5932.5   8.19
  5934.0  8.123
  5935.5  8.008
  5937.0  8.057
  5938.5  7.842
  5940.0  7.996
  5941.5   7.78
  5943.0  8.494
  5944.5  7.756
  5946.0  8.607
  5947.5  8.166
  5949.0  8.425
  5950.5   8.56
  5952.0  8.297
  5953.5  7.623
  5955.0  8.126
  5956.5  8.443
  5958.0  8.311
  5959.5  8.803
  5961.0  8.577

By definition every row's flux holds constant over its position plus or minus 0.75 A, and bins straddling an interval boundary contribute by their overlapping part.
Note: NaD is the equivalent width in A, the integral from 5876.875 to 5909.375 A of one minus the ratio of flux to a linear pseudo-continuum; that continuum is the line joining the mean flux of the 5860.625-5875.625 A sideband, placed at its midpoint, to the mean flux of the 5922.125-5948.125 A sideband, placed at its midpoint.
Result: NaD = 3.0 A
